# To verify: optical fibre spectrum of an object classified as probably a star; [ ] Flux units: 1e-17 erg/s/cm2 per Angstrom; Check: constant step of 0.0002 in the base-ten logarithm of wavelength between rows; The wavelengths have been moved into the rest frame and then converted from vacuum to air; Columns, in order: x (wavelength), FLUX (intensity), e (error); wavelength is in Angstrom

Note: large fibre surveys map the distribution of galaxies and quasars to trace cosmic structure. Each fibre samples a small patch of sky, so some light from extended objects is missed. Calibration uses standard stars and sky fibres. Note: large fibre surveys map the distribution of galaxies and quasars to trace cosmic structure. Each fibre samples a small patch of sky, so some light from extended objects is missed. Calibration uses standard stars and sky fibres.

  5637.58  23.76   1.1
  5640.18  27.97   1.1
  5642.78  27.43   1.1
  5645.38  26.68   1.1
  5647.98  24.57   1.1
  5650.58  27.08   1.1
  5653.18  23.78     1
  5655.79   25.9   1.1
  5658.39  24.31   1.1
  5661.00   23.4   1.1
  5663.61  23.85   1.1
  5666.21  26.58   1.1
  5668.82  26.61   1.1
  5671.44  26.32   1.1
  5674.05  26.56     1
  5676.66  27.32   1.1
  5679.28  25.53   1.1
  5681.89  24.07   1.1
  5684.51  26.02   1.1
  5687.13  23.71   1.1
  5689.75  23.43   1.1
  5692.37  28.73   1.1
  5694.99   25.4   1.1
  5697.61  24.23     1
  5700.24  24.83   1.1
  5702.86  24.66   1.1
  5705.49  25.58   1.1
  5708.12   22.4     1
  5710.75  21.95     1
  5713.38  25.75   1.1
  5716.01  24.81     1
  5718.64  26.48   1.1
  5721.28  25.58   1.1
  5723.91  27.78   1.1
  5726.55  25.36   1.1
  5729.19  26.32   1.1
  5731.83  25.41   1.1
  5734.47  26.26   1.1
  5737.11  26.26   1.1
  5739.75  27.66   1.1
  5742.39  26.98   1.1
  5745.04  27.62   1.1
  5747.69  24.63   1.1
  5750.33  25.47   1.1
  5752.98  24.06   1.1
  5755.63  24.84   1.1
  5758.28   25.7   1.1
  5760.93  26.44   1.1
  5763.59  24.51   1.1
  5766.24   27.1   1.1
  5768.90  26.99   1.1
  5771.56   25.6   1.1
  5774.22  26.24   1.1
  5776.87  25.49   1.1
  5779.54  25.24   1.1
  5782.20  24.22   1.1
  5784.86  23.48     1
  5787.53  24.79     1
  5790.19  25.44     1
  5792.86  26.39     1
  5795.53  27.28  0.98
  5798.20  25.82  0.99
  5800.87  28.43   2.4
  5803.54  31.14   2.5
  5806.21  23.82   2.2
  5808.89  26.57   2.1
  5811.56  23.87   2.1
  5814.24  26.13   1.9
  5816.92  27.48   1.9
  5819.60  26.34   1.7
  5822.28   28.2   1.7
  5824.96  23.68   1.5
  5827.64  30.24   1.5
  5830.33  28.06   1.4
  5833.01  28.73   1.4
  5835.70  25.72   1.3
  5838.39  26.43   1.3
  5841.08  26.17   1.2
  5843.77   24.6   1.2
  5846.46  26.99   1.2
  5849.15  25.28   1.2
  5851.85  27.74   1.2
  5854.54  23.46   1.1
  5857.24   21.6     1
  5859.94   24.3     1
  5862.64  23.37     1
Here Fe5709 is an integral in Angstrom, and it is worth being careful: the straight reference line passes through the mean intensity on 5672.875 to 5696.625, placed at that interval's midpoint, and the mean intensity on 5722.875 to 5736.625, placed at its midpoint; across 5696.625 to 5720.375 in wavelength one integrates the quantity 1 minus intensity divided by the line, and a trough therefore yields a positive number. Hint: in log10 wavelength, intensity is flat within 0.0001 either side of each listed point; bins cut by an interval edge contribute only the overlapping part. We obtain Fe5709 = 1.26 Angstrom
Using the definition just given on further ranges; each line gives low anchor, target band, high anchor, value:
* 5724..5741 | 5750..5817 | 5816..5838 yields 2.5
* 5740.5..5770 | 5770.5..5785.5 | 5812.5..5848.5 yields 0.6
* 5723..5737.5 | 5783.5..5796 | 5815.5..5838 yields 0.7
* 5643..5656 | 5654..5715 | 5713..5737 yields 1.8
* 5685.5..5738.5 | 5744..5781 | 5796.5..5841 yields 0.5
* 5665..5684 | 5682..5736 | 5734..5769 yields 1.8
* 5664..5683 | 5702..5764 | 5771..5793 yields 0.0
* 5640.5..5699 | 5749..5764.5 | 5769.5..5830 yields 0.5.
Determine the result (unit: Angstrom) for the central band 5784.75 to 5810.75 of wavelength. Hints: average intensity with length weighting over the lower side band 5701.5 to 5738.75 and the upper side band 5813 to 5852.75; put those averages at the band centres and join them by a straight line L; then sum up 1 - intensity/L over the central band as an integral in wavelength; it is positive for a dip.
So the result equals -0.1 Angstrom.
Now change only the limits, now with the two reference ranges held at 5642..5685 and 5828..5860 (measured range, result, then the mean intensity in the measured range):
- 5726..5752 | -0.4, 26.2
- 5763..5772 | -0.1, 26.2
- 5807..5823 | -0.2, 26.3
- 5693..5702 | 0.2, 25.1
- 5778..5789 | 0.6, 24.5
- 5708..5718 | 0.6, 24.1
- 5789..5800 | -0.2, 26.3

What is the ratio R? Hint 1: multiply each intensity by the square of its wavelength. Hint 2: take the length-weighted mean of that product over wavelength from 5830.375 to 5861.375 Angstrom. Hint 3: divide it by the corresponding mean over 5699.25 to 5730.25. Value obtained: 1.07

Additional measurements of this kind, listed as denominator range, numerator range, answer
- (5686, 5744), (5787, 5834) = 1.09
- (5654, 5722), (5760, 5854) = 1.09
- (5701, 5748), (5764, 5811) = 1.04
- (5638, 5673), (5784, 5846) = 1.09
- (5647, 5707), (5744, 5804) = 1.06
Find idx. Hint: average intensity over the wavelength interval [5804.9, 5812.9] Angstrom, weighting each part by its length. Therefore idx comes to 24.8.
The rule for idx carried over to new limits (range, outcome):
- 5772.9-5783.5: 25.3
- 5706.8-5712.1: 22.2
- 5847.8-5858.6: 24.5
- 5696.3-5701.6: 24.5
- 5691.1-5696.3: 27.1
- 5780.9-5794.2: 24.9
